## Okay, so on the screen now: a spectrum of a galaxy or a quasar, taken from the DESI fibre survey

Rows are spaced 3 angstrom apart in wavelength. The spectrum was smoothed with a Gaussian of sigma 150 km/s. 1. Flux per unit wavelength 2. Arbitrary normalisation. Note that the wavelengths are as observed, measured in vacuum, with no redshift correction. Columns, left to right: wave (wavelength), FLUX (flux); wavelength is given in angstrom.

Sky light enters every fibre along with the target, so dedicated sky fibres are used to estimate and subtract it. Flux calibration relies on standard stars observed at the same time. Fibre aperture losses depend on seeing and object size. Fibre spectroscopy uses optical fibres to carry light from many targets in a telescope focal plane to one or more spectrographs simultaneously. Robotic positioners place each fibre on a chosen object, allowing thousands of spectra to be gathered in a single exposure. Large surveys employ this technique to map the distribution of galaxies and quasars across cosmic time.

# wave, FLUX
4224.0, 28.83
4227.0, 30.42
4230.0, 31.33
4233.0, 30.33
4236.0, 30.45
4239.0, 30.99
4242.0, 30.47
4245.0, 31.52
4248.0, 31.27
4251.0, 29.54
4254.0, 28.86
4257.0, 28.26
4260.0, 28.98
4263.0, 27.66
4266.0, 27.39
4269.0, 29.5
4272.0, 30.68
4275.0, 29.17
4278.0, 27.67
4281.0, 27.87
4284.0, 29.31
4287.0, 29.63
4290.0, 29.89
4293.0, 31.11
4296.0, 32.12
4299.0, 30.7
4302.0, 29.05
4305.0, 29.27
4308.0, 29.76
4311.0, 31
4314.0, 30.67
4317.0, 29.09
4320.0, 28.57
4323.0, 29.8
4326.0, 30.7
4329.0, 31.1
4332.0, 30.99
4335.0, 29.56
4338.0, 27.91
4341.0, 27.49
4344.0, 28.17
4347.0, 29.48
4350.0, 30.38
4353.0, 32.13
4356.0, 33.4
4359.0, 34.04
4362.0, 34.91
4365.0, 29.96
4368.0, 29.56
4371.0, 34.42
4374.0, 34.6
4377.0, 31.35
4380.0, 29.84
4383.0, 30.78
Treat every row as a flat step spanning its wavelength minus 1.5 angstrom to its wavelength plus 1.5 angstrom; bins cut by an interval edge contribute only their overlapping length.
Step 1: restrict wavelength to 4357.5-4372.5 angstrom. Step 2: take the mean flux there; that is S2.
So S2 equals 32.6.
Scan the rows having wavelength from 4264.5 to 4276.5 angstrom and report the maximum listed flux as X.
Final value 30.68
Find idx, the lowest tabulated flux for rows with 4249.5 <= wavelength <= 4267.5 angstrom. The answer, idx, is 27.39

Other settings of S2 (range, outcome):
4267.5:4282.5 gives 29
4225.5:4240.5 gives 30.7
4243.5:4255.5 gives 30.3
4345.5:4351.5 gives 29.9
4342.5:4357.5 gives 30.7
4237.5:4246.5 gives 31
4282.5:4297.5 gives 30.4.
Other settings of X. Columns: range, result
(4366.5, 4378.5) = 34.6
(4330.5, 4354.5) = 32.13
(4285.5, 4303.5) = 32.12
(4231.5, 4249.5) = 31.52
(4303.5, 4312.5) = 31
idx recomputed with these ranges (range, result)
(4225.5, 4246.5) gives 30.33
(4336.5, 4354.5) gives 27.49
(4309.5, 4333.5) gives 28.57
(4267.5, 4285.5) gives 27.67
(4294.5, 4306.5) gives 29.05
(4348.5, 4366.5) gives 29.96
